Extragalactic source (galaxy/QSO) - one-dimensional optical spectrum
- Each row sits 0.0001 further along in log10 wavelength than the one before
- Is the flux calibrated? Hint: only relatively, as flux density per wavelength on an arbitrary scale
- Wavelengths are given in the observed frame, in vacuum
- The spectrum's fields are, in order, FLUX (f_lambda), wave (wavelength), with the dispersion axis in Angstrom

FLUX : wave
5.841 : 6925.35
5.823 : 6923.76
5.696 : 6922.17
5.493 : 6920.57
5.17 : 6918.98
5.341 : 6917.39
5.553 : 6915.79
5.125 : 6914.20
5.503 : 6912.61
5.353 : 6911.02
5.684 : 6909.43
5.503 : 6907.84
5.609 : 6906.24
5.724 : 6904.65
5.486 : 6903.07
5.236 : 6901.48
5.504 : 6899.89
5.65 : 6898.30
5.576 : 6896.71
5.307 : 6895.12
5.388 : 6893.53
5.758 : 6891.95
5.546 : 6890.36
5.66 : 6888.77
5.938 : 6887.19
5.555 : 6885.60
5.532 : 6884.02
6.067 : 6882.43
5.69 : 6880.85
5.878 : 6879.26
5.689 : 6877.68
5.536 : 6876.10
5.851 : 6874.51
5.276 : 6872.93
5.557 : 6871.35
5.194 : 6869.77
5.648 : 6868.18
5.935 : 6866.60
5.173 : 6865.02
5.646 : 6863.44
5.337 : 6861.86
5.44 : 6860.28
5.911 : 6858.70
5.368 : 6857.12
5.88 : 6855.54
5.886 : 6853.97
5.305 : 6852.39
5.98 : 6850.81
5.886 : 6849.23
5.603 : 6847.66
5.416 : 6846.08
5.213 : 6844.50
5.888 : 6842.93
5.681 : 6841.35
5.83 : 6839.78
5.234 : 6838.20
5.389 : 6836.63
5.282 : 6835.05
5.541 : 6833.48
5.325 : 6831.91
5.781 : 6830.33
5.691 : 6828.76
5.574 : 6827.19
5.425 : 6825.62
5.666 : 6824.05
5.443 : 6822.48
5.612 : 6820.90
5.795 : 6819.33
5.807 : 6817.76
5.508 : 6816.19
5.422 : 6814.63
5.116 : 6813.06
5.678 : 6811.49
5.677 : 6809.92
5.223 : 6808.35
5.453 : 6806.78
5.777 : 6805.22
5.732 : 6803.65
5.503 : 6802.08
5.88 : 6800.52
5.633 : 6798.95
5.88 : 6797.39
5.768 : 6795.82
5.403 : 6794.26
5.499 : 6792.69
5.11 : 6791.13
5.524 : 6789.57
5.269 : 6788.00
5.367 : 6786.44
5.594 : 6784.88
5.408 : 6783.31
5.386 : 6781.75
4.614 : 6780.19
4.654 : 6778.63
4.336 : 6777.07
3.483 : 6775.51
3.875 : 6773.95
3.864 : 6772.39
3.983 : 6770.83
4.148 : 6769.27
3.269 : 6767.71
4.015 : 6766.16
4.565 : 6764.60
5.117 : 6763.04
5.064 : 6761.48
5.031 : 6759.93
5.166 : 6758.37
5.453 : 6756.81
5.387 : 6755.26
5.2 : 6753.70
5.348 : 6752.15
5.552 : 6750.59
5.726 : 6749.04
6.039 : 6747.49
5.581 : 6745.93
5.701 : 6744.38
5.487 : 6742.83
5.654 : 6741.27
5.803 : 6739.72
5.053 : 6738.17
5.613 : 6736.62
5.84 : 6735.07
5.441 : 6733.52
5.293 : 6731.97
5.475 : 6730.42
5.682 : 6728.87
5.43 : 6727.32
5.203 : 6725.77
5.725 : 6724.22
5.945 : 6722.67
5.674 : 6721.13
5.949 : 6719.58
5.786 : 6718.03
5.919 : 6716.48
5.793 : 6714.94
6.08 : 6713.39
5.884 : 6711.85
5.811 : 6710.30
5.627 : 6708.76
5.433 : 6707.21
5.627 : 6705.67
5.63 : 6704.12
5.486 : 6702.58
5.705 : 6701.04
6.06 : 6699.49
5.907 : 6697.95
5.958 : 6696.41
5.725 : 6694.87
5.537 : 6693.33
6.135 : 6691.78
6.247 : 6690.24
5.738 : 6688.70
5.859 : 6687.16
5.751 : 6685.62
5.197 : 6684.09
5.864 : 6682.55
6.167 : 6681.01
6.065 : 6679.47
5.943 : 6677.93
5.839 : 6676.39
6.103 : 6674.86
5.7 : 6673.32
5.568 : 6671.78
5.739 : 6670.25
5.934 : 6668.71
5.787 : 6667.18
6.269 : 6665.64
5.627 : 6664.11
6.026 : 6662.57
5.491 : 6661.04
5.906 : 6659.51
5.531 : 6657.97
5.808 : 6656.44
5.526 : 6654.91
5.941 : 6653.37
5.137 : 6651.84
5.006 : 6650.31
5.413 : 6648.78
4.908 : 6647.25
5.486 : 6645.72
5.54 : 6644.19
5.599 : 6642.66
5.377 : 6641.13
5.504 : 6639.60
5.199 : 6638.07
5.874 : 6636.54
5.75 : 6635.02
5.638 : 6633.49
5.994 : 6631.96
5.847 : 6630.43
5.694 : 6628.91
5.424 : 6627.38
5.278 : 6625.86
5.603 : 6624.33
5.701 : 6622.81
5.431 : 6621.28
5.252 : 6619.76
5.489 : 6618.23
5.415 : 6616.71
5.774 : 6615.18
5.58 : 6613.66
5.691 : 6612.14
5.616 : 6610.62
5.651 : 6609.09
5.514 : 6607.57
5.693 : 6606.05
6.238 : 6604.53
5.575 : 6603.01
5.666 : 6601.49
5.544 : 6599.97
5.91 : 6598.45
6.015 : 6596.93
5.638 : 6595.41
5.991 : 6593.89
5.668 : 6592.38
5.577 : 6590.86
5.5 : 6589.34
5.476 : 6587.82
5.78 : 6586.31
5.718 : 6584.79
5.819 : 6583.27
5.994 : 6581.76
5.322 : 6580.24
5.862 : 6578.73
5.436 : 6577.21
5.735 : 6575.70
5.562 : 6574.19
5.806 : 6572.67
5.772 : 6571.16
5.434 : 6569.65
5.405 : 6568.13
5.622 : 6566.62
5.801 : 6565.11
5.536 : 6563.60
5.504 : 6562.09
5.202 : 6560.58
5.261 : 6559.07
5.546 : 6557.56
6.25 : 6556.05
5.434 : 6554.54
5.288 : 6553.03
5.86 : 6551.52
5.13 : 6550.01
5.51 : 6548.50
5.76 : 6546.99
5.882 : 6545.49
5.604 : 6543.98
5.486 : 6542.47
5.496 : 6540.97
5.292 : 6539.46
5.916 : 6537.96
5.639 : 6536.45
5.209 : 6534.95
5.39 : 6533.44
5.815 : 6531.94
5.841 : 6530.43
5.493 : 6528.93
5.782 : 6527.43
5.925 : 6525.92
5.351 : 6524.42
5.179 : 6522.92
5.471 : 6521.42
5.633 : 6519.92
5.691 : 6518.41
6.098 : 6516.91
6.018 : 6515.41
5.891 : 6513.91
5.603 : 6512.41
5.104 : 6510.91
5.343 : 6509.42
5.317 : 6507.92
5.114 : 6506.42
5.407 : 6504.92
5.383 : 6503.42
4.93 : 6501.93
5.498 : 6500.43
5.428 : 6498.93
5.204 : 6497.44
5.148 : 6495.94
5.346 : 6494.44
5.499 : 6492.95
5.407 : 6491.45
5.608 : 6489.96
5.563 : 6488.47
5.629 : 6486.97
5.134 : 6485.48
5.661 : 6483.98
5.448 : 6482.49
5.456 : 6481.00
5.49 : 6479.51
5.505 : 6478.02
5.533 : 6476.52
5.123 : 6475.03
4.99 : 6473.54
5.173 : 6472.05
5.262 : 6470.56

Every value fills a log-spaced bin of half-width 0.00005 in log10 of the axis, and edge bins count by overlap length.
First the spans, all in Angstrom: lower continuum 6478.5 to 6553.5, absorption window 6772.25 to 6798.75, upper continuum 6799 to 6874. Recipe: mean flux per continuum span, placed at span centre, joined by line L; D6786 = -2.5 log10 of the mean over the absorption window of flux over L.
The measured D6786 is 0.11 mag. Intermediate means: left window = 5.51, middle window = 5.04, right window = 5.57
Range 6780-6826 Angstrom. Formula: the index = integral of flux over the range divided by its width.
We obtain 5.52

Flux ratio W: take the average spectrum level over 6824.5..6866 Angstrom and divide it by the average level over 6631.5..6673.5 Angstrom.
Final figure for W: 1.0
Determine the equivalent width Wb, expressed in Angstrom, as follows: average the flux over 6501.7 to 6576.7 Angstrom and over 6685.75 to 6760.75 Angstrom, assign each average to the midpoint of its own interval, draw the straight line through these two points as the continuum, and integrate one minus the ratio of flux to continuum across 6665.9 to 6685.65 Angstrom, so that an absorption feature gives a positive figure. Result -0.7 Angstrom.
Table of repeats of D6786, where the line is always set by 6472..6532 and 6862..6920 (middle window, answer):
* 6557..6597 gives -0.027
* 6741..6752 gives -0.027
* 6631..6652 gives 0.005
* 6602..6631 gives -0.022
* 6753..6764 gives 0.067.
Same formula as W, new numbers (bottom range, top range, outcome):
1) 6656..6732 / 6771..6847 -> 0.93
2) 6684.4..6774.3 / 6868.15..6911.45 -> 1.03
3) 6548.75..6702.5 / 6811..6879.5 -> 0.98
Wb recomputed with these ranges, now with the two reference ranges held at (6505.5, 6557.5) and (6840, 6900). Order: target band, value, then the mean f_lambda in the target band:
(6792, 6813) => 0.01 Angstrom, 5.6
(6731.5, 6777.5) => 4.93 Angstrom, 5.01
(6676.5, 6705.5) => -1.19 Angstrom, 5.83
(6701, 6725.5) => -0.63 Angstrom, 5.75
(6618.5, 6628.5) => 0.24 Angstrom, 5.46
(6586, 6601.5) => -0.33 Angstrom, 5.71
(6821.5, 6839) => 0.39 Angstrom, 5.49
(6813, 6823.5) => 0.10 Angstrom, 5.56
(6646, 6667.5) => 0.01 Angstrom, 5.59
